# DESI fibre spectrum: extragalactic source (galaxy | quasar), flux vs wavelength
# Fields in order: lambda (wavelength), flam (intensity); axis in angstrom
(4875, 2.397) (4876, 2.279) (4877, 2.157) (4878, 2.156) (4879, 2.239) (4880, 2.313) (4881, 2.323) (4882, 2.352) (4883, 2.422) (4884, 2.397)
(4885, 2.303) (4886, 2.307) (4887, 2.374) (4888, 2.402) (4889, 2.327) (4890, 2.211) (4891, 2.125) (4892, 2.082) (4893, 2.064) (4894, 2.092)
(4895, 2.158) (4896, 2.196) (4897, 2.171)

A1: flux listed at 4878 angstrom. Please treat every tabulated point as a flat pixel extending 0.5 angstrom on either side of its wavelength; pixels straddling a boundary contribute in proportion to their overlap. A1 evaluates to 2.156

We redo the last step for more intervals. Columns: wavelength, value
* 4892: 2.082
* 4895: 2.158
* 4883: 2.422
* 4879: 2.239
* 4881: 2.323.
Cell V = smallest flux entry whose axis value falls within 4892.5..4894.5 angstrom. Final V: 2.064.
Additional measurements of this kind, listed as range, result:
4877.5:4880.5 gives 2.156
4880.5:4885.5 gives 2.303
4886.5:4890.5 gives 2.211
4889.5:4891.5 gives 2.125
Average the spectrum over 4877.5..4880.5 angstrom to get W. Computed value 2.24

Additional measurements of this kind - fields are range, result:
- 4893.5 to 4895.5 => 2.12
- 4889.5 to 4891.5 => 2.17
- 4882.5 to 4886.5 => 2.36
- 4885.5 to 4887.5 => 2.34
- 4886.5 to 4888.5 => 2.39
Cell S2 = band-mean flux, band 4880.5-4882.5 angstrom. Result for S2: 2.34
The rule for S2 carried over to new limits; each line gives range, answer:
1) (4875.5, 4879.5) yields 2.21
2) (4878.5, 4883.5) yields 2.33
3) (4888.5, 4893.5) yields 2.16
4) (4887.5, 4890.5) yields 2.31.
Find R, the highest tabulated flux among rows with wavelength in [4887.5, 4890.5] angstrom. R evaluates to 2.402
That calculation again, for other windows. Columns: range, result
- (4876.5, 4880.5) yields 2.313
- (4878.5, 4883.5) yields 2.422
